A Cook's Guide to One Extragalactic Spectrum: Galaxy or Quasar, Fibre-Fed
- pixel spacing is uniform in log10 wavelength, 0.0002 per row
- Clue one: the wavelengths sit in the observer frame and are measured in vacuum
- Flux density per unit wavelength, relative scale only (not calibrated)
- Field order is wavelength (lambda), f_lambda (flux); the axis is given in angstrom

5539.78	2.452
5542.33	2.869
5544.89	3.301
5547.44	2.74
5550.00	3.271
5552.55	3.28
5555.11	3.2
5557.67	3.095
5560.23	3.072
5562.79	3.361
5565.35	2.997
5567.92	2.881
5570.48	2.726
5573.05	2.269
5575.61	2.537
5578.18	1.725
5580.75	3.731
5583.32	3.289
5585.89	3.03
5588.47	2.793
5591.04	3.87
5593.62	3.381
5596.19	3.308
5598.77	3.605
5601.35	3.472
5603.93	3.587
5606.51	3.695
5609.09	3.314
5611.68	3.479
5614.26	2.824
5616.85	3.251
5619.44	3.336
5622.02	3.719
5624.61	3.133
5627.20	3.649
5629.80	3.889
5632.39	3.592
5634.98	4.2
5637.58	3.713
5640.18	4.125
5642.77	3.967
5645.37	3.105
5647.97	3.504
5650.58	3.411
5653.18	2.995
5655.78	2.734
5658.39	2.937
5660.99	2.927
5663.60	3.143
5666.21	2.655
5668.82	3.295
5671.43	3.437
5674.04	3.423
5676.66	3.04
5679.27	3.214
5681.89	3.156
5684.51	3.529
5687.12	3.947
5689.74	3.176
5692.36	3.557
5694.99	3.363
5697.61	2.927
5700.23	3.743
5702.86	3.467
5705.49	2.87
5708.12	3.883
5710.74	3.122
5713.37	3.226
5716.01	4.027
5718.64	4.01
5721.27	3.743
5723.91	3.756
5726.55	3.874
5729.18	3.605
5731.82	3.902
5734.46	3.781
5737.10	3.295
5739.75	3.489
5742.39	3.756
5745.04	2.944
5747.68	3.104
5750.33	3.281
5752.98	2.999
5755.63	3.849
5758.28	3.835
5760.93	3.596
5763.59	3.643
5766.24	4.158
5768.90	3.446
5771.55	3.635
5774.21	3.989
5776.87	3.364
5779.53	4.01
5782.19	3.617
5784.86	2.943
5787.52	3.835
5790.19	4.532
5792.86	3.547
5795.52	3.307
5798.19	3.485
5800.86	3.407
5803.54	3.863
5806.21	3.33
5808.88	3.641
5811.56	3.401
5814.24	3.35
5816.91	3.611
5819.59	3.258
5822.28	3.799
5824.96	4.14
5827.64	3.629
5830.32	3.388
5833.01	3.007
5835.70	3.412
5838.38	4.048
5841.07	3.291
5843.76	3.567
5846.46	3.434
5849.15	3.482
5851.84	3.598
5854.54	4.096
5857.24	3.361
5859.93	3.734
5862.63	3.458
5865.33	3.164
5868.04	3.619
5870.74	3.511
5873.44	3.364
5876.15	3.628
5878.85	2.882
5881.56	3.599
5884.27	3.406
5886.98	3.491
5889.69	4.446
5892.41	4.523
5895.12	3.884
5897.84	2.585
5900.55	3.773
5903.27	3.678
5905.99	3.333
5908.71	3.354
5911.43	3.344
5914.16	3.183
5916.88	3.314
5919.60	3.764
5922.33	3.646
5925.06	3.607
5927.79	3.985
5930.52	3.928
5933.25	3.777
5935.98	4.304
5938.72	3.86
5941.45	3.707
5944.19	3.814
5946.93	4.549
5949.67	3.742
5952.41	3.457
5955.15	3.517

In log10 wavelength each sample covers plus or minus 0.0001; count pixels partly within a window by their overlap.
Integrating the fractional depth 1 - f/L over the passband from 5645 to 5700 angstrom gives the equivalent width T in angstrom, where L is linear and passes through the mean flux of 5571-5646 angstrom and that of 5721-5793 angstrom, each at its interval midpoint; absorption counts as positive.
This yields 4.0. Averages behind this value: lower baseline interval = 3.36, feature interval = 3.23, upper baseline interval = 3.63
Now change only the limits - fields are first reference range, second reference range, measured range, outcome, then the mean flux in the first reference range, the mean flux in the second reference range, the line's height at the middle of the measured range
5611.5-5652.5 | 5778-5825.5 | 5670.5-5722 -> 1.89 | 3.55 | 3.61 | 3.57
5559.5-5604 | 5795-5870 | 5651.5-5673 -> 1.31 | 3.08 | 3.53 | 3.22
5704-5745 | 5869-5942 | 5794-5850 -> 1.50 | 3.6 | 3.62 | 3.61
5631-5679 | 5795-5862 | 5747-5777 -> -1.07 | 3.34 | 3.55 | 3.47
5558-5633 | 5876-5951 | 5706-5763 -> -2.39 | 3.22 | 3.68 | 3.42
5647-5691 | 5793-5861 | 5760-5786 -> -1.65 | 3.21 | 3.55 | 3.43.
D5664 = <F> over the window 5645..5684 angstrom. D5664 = 3.14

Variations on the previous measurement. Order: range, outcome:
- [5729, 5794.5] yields 3.61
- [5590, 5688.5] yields 3.41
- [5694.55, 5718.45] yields 3.43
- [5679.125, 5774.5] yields 3.54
